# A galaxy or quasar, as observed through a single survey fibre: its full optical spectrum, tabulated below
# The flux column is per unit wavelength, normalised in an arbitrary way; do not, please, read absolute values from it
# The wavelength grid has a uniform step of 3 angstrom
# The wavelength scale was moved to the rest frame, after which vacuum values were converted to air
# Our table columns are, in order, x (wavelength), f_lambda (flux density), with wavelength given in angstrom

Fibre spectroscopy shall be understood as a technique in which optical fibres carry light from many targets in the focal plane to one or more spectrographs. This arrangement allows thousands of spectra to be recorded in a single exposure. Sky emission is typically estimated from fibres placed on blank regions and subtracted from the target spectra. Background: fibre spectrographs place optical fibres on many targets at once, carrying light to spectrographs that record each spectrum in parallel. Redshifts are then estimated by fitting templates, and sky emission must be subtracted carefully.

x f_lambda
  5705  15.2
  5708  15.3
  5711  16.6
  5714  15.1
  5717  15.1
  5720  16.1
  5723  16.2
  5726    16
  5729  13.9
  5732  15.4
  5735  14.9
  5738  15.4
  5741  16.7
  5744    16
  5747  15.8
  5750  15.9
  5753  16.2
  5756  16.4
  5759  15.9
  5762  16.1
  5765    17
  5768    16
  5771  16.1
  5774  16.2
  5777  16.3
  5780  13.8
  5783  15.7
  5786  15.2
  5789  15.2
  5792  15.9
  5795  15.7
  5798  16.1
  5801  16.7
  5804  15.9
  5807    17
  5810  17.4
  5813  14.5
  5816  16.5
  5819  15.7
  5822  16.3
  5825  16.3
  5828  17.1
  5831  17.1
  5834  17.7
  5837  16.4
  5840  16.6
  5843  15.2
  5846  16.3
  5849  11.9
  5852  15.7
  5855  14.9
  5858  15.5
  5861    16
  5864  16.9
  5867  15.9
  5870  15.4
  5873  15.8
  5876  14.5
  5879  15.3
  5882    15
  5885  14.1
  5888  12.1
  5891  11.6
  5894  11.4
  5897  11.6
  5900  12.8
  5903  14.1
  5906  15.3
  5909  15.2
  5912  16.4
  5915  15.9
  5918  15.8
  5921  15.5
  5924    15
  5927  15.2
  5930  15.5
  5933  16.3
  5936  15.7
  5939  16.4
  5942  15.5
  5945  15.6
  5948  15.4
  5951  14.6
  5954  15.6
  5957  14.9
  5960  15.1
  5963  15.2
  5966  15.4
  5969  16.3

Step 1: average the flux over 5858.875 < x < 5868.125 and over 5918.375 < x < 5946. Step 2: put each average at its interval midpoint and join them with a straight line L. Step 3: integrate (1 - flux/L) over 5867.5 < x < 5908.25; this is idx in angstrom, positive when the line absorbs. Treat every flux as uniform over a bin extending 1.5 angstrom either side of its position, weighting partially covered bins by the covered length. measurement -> 5.5 angstrom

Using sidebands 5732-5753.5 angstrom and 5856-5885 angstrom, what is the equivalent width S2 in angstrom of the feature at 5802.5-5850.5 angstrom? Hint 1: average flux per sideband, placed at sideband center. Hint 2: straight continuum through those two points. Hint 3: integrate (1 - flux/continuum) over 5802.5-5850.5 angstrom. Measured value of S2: -1.6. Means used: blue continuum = 15.8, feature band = 16.1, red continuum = 15.5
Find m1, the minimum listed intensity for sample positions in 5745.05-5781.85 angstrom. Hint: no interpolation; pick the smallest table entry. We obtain 13.8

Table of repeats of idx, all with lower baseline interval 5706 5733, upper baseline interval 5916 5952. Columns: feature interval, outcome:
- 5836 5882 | 0.2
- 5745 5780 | -1.2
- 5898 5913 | 0.9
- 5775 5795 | 0.2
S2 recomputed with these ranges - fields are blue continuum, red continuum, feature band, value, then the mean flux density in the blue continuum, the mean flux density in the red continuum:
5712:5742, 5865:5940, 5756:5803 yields -1.93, 15.5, 14.7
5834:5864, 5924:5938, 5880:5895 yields 2.53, 15.6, 15.6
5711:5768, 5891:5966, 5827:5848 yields -1.56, 15.8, 14.9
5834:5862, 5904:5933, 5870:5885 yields 0.44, 15.5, 15.5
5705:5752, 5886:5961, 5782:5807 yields -0.91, 15.6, 14.7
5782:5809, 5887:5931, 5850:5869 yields -0.91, 16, 14.2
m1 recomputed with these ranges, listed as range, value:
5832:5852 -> 11.9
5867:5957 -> 11.4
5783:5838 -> 14.5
